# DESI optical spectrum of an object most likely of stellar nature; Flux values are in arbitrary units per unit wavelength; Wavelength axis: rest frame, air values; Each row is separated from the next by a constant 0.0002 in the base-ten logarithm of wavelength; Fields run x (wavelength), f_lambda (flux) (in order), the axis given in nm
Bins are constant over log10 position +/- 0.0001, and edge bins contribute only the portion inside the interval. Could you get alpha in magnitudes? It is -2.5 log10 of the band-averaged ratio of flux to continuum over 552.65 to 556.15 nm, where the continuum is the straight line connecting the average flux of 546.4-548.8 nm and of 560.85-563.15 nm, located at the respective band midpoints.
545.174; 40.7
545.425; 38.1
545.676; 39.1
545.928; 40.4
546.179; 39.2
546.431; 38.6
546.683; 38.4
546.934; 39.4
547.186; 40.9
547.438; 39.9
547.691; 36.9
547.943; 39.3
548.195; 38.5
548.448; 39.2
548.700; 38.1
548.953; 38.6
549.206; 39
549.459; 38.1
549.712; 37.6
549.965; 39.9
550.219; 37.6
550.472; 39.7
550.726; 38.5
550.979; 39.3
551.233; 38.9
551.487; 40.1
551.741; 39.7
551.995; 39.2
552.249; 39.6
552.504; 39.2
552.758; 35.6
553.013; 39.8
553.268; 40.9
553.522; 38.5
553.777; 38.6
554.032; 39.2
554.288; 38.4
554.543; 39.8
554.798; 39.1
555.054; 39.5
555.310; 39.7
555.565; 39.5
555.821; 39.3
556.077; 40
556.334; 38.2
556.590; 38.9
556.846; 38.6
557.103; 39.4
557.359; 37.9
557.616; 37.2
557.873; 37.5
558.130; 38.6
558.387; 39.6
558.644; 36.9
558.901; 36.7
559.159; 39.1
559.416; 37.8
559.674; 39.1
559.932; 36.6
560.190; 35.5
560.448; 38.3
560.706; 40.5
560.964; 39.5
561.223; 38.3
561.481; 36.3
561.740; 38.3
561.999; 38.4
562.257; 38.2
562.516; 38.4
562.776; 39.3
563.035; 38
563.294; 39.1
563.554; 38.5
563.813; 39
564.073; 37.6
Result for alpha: -0.01 mag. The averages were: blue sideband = 38.9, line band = 39.1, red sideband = 38.3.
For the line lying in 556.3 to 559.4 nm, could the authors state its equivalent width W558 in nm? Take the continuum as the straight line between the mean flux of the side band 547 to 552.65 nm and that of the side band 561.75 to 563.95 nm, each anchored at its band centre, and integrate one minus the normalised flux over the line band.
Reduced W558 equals 0.04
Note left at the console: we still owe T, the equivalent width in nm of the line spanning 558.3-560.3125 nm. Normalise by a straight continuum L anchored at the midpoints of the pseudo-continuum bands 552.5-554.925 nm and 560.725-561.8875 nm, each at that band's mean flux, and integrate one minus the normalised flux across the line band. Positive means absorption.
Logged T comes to 0.04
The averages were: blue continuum 38.9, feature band 37.6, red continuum 38.3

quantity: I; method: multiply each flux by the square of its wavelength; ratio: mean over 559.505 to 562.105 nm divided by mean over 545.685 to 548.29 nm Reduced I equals 1.02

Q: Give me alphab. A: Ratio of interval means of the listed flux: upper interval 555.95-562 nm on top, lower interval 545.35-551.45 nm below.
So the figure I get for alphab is 1.0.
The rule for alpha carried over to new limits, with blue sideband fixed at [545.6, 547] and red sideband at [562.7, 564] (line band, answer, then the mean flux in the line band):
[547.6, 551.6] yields 0.01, 38.7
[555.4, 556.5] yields -0.01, 39.3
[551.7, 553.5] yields 0.00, 39.1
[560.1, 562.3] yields 0.02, 38.2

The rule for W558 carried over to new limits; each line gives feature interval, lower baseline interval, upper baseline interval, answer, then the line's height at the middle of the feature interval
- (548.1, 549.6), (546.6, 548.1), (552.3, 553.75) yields 0.019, 39.1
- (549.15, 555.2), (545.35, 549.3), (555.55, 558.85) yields -0.038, 38.7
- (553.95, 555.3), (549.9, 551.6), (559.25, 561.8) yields -0.020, 38.7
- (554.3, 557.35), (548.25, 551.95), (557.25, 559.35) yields -0.077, 38.2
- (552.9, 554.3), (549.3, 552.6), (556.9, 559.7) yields -0.021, 38.7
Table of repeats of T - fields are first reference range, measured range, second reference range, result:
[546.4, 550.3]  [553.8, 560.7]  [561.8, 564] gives 0.025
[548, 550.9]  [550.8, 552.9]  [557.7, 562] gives -0.024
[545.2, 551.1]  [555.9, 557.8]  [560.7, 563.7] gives 0.003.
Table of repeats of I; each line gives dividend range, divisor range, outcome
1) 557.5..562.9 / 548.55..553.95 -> 1.01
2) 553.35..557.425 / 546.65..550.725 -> 1.03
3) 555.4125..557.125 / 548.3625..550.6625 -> 1.04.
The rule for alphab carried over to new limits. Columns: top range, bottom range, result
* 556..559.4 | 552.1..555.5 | 0.98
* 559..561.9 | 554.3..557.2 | 0.97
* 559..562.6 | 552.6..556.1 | 0.98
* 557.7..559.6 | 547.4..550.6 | 0.99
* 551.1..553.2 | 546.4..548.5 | 1.00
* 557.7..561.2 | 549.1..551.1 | 0.98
